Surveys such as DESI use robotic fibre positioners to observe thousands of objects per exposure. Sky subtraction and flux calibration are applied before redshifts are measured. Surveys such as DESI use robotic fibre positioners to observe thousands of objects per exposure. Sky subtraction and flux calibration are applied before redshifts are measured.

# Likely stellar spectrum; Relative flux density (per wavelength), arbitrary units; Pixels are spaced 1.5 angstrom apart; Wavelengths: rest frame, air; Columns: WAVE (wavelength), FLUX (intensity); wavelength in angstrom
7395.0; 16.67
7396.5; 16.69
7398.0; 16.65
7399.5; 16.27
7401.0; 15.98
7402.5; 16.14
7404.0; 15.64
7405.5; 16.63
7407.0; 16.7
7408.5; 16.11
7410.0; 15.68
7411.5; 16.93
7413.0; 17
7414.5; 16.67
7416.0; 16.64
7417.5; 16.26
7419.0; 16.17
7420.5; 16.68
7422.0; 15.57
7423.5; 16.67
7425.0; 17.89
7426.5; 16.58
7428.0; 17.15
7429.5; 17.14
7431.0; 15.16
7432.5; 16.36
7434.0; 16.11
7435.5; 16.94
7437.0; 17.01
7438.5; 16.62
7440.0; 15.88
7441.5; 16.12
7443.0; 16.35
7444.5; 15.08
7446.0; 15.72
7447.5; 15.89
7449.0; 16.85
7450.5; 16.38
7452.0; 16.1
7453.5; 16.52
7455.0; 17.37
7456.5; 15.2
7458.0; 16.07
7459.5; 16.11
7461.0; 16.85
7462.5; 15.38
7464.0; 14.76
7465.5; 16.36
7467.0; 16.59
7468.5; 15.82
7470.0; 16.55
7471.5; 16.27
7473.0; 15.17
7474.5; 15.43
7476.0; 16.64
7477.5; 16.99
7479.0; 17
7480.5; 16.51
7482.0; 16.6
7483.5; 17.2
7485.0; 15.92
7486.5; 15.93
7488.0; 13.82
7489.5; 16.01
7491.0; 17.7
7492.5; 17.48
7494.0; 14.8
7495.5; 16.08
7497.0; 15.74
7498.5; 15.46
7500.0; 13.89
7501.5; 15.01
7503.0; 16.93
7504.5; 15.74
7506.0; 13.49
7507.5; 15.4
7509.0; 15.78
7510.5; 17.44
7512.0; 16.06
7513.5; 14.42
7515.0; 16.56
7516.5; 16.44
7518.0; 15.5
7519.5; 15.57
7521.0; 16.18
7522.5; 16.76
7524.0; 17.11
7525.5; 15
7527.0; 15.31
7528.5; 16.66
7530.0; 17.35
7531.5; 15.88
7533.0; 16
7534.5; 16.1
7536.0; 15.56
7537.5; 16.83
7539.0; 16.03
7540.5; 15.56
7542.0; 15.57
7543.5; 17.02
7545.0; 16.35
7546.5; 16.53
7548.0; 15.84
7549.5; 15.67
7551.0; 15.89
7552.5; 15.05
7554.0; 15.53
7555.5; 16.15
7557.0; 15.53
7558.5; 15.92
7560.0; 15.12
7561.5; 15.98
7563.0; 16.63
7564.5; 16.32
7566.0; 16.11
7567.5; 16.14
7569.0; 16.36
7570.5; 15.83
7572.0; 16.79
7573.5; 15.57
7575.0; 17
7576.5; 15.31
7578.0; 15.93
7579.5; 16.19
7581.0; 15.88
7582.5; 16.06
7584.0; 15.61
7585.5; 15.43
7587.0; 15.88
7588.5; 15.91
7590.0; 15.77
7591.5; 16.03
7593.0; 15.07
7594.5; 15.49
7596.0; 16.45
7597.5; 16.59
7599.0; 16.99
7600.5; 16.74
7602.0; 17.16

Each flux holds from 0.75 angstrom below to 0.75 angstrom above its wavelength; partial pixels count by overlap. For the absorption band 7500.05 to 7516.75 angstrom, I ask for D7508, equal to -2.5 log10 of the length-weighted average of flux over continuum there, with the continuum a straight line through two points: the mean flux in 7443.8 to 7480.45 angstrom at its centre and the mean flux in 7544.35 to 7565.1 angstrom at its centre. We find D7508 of 0.025 mag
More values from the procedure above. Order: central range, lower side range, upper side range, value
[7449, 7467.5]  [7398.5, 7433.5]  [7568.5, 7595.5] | 0.009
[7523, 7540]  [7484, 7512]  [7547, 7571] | -0.024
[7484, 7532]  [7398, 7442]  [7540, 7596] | 0.019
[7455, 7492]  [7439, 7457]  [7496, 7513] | -0.020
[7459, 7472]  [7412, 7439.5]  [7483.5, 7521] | 0.005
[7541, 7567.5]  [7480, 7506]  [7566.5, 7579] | 0.007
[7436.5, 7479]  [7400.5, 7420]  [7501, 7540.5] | 0.002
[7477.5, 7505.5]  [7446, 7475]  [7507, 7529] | 0.003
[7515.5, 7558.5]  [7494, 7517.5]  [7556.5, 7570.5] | -0.015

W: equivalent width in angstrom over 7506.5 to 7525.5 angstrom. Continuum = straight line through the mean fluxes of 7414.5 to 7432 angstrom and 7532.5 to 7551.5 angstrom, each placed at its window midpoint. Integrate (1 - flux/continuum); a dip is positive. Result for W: 0.2 angstrom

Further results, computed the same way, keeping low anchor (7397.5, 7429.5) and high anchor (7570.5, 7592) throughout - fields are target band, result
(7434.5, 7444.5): 0.0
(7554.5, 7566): 0.0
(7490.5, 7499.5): 0.1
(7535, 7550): 0.0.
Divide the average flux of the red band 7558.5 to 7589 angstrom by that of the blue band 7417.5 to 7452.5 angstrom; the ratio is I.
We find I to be 1.0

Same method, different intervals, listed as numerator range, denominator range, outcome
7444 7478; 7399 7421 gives 0.98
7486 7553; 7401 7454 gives 0.97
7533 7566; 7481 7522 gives 1.01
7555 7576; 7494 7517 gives 1.03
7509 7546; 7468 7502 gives 1.01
